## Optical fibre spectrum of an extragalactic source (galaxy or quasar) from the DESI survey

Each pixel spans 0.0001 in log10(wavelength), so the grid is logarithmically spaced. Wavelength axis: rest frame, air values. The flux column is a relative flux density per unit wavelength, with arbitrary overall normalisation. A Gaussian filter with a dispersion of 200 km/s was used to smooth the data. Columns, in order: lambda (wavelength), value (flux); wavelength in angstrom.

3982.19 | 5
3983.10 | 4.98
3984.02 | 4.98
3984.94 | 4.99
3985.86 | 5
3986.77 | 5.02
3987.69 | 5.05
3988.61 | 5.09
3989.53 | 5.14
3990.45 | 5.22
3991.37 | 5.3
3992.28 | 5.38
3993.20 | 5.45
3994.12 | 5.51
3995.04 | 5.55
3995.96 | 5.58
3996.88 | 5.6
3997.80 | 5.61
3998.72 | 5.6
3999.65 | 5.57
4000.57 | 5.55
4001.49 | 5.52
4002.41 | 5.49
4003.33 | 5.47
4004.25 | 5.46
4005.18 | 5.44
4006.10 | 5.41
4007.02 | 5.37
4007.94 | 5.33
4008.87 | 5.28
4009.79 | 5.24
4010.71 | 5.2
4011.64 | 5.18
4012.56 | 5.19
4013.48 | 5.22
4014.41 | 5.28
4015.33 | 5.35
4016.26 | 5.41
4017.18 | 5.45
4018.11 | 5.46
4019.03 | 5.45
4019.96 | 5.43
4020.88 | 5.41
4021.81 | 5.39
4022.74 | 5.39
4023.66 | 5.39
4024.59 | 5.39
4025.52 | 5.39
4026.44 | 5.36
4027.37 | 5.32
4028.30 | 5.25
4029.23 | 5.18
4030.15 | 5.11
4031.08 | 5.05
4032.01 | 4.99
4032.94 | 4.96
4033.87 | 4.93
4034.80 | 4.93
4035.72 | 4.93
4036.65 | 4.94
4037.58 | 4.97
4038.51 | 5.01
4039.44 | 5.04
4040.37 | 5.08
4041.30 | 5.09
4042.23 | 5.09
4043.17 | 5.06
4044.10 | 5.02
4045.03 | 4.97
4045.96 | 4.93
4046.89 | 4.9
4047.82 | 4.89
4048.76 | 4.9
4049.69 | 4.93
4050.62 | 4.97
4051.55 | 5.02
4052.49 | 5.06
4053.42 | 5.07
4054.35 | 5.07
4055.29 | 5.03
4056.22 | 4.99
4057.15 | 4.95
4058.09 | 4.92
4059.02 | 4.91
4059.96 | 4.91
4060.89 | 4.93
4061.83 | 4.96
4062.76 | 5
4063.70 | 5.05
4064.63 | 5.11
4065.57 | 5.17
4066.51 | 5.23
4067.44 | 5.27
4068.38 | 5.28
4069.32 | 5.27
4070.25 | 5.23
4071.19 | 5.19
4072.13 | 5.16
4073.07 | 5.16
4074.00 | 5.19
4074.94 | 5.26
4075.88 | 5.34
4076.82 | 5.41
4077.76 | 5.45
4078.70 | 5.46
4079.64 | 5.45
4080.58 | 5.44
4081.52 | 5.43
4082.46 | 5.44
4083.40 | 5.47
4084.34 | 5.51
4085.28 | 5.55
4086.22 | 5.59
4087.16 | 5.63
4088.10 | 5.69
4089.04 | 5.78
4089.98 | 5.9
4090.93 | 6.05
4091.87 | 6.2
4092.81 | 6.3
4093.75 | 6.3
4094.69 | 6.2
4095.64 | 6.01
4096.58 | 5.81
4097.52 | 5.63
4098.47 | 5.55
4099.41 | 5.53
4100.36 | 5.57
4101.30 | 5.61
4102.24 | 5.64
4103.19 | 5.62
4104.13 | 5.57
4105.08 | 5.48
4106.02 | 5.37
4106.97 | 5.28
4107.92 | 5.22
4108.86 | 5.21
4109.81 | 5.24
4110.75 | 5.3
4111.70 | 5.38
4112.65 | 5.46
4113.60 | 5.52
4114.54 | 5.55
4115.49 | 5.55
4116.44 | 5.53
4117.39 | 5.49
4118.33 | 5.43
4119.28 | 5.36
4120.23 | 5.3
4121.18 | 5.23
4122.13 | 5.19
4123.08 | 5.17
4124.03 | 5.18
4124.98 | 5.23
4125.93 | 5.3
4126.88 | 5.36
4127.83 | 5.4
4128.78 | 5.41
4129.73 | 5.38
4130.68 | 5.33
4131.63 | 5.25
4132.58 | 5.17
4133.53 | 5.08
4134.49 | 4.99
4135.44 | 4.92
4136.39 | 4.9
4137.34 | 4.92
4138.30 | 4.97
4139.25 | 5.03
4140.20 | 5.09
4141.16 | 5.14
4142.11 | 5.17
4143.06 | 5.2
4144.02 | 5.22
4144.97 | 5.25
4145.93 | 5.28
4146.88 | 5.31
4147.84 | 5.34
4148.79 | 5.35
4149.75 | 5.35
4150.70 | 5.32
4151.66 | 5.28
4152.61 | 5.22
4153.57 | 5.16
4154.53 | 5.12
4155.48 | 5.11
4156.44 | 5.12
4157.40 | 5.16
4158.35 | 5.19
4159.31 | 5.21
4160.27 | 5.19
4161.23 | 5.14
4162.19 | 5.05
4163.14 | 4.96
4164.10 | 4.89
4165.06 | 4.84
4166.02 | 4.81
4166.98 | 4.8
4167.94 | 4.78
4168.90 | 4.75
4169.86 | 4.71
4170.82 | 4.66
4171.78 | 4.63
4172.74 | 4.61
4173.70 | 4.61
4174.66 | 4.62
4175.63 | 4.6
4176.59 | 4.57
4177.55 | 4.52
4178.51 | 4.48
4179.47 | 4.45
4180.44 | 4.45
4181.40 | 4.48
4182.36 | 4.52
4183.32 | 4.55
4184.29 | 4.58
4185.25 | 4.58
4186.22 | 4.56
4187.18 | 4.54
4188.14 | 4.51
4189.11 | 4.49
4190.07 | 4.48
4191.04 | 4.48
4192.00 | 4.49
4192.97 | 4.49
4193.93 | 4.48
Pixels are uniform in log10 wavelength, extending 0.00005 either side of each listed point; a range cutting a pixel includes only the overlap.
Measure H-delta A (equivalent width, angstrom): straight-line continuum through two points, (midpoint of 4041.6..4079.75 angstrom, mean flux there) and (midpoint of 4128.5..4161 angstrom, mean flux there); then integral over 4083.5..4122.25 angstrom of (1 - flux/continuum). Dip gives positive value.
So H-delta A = -3.5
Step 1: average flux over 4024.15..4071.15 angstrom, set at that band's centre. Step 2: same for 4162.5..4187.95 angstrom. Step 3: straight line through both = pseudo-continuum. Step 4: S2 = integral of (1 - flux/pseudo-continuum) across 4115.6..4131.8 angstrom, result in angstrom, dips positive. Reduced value -1.8 angstrom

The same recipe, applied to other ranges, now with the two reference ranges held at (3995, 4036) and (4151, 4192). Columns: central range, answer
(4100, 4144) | -3.1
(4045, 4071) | 0.7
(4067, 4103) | -3.5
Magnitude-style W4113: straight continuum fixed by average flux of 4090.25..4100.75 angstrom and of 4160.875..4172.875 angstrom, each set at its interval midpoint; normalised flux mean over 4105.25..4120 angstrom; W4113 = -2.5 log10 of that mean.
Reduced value 0.051 mag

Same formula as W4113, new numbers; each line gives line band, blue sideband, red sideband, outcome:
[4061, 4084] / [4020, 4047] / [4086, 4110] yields 0.043 mag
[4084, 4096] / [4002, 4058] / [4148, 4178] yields -0.165 mag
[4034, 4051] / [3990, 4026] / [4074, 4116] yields 0.103 mag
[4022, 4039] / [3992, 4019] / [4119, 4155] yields 0.049 mag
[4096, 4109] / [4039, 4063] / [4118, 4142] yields -0.082 mag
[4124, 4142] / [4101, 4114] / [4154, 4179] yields 0.003 mag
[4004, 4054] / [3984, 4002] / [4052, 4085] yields 0.021 mag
